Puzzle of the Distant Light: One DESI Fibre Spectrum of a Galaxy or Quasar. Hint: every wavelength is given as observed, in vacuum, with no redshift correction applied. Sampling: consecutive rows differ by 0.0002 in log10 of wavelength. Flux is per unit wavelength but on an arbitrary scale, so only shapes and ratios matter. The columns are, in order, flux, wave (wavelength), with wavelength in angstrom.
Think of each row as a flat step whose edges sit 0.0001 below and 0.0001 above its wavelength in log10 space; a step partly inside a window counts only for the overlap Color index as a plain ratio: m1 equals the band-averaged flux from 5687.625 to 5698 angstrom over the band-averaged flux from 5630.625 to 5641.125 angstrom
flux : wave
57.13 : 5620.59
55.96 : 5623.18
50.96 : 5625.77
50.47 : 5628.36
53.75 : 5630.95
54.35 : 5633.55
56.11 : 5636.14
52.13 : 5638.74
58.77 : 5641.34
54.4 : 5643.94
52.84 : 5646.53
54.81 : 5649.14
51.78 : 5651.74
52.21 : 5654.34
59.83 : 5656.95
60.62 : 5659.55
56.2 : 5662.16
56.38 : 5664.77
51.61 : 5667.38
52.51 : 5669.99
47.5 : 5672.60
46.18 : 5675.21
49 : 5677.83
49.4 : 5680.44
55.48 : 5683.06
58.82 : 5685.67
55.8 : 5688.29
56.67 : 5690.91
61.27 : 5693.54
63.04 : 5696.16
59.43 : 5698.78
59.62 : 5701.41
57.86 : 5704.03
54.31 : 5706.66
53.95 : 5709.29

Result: 1.1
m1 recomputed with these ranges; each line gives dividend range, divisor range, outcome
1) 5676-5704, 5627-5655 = 1.05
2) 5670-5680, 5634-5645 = 0.88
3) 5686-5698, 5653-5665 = 1.04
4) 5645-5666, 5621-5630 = 1.05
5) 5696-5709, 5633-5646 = 1.05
